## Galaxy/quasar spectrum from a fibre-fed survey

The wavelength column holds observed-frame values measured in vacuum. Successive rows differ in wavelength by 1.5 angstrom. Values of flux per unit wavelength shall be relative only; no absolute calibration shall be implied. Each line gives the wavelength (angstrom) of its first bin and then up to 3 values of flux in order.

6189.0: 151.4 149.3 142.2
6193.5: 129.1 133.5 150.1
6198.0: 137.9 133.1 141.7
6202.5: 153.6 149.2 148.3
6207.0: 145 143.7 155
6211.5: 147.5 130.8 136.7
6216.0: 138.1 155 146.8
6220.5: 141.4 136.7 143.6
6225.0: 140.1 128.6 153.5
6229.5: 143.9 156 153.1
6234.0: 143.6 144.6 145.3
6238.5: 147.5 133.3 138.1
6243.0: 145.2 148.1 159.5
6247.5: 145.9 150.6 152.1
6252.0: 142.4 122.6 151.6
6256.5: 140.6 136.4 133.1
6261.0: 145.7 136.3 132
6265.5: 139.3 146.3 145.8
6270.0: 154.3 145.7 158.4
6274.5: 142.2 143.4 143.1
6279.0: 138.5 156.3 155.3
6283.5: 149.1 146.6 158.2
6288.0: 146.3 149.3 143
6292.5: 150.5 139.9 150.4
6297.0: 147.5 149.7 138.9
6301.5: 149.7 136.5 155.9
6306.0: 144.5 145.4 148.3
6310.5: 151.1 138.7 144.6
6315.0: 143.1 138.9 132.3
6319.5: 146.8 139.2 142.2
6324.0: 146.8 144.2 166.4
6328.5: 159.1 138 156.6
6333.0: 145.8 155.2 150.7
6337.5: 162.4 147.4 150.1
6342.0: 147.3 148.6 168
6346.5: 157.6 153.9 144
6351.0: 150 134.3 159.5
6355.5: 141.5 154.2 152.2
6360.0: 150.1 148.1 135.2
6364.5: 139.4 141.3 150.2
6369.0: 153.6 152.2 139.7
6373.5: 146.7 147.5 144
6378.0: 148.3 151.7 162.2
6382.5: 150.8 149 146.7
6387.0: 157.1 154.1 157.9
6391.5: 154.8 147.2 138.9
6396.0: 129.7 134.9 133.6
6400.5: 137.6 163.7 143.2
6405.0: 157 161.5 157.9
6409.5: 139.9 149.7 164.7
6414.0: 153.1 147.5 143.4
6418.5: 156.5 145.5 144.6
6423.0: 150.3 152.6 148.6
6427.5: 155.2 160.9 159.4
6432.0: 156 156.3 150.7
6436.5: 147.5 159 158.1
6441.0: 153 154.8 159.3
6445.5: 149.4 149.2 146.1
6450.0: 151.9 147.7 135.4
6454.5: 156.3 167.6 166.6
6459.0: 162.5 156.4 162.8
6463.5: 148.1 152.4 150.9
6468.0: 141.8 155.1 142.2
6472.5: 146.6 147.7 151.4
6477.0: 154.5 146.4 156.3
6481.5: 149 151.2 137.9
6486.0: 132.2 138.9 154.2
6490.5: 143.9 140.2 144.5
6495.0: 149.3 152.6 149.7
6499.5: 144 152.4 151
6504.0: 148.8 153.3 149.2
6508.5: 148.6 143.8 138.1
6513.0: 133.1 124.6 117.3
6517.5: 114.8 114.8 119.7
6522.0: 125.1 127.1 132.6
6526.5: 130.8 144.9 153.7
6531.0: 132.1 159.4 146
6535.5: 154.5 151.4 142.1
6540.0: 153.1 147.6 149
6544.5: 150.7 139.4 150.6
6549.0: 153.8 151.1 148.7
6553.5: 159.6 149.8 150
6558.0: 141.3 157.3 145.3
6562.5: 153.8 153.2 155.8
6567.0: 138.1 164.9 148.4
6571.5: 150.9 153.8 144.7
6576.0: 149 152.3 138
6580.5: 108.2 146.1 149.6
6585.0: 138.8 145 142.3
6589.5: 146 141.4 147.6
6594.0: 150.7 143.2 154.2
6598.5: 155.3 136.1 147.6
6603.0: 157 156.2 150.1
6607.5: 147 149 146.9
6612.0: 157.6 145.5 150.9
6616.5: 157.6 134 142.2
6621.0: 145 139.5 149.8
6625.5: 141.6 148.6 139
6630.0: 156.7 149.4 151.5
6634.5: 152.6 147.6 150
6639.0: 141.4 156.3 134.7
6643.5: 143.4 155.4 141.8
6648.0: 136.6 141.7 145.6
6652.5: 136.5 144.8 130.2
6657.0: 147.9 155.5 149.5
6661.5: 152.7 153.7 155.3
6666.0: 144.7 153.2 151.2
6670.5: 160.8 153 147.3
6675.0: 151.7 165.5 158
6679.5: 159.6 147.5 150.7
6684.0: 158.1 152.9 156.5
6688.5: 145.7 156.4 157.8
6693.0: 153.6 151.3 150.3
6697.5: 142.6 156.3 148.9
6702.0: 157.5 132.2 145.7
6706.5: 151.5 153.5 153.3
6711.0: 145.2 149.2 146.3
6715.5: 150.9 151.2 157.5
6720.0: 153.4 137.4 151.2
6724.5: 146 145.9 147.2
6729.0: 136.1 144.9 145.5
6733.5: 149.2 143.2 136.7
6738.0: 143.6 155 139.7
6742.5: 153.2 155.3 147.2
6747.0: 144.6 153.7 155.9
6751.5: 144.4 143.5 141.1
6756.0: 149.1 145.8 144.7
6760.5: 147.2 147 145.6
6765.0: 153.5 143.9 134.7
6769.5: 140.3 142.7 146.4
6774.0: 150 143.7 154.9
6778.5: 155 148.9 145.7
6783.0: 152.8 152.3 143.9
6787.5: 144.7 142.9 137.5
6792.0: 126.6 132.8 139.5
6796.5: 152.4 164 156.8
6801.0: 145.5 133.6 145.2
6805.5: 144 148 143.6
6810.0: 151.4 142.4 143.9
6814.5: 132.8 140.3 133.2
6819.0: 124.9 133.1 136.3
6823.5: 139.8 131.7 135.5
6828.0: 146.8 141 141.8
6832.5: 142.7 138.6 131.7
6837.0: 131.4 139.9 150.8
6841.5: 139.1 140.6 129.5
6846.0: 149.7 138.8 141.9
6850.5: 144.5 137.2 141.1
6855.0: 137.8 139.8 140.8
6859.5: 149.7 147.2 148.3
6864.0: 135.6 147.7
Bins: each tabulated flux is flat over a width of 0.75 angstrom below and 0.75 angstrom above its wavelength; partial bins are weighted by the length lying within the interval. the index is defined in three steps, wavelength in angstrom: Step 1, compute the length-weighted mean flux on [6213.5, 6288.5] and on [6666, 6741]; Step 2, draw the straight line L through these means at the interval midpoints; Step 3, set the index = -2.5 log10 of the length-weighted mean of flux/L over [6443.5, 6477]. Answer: -0.04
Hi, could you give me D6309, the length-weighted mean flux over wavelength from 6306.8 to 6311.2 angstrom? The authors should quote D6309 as 148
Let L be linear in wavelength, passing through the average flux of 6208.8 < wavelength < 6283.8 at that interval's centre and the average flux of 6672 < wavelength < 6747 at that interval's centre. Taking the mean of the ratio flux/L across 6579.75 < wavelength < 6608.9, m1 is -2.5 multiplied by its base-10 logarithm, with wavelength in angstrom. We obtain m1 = 0.021 mag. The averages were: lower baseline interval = 144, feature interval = 145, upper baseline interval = 150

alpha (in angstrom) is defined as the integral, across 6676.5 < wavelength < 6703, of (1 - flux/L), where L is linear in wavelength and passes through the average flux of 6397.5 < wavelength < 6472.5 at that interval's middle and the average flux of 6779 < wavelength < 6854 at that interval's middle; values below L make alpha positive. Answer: -1.5 angstrom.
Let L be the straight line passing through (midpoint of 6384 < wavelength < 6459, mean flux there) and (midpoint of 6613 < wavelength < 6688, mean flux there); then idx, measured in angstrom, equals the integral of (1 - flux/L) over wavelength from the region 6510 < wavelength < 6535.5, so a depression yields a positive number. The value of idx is 2.9 angstrom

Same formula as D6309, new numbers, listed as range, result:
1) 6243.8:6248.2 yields 151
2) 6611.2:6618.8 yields 149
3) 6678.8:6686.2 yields 154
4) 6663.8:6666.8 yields 150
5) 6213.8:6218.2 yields 143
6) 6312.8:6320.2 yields 141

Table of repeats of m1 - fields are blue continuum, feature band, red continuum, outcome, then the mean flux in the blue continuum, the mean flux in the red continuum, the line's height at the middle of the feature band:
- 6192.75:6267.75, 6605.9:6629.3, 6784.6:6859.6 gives -0.04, 143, 141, 142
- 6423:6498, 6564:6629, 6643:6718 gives 0.03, 151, 150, 151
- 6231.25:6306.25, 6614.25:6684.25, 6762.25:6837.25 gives -0.04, 146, 143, 144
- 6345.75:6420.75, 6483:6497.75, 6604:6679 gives 0.03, 149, 148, 149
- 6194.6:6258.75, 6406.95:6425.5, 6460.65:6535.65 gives -0.05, 144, 143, 143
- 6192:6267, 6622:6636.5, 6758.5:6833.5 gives -0.03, 143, 143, 143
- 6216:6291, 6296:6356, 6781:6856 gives -0.03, 145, 141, 145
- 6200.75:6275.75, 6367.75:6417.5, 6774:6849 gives -0.04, 144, 142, 144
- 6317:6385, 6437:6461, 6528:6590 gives -0.04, 149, 148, 148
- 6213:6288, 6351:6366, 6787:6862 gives -0.02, 145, 141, 144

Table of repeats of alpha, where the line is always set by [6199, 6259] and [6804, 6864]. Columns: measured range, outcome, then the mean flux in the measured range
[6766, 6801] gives -1.28 angstrom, 146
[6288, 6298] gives -0.21 angstrom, 147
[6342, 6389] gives -1.97 angstrom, 149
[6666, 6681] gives -1.41 angstrom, 155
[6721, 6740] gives -0.51 angstrom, 145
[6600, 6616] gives -0.95 angstrom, 150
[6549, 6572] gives -1.49 angstrom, 151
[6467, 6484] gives -0.78 angstrom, 149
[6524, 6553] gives -0.95 angstrom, 147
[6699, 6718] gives -1.09 angstrom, 149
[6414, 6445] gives -2.17 angstrom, 153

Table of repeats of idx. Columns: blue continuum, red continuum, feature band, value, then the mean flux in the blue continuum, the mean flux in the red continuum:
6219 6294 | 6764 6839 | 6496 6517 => 0.1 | 145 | 143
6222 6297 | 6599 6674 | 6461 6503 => -0.4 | 145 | 148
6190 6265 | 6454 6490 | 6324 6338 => -0.6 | 143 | 151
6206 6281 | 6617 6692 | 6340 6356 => -0.6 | 144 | 149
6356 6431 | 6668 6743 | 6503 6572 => 2.6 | 149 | 150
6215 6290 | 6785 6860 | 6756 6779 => -0.8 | 145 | 141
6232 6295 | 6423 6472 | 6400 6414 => -0.1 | 145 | 153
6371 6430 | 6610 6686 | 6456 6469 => -0.6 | 149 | 149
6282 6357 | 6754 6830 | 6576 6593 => 0.5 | 148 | 144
